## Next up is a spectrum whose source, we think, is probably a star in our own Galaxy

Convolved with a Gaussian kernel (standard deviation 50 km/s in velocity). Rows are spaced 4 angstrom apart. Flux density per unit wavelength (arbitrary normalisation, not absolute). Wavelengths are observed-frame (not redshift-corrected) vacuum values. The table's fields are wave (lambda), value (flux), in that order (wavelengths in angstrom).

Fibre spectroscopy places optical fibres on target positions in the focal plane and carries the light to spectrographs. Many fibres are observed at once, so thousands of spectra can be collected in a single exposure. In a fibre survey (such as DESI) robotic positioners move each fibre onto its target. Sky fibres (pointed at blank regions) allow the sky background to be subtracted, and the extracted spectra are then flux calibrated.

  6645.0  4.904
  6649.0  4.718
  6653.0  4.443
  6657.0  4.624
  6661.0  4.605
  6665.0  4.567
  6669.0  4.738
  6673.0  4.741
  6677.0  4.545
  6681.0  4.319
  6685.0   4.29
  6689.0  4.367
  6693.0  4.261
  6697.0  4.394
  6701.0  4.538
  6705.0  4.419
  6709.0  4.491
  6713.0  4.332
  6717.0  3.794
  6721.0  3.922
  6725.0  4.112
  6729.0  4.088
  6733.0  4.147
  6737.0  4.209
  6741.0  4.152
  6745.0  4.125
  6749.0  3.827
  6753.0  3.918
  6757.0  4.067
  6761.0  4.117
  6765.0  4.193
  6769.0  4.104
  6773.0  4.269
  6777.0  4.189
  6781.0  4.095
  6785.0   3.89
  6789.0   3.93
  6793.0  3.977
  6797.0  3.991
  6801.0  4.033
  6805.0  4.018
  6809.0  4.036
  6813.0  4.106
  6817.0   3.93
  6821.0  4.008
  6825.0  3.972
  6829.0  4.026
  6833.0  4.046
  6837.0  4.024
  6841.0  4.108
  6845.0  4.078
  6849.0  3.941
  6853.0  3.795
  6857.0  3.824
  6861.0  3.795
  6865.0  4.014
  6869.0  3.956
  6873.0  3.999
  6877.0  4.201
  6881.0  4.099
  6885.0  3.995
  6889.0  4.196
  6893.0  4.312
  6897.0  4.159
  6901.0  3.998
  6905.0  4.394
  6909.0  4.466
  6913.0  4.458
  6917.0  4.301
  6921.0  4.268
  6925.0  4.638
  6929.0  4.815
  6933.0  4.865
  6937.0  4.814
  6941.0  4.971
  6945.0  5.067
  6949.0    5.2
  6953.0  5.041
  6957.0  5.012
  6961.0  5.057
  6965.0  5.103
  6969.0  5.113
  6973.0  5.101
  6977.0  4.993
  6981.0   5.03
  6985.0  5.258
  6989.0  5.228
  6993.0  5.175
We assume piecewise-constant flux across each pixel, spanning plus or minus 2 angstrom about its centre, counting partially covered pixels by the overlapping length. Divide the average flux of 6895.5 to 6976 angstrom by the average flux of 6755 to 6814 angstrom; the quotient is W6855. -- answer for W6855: 1.2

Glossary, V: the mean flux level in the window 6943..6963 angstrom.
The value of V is 5.08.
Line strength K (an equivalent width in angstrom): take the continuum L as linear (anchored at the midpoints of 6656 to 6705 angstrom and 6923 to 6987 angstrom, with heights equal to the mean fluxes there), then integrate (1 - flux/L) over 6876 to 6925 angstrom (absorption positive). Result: 6.5 angstrom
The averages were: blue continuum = 4.49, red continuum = 5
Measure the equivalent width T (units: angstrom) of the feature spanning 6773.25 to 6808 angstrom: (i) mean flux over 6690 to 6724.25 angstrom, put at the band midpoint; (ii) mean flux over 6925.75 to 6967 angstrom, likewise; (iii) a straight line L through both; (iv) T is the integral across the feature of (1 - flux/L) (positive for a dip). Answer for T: 3.7 angstrom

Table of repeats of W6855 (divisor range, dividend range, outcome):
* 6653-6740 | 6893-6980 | 1.09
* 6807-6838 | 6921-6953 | 1.21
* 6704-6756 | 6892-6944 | 1.10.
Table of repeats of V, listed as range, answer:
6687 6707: 4.4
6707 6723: 4.13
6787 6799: 3.97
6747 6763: 3.98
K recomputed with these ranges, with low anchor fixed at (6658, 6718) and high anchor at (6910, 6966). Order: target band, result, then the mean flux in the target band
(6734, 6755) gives 2.2 angstrom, 4.05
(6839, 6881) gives 6.5 angstrom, 3.98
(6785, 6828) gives 5.8 angstrom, 4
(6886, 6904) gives 2.2 angstrom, 4.17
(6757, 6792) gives 3.7 angstrom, 4.09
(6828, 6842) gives 1.8 angstrom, 4.05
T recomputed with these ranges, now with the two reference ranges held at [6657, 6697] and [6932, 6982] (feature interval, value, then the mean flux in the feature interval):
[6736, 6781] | 5.3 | 4.1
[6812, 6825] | 2.1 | 4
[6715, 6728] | 1.8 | 3.95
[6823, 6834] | 1.8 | 4.01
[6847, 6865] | 3.6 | 3.86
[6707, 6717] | 0.6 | 4.29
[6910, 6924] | 1.6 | 4.37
